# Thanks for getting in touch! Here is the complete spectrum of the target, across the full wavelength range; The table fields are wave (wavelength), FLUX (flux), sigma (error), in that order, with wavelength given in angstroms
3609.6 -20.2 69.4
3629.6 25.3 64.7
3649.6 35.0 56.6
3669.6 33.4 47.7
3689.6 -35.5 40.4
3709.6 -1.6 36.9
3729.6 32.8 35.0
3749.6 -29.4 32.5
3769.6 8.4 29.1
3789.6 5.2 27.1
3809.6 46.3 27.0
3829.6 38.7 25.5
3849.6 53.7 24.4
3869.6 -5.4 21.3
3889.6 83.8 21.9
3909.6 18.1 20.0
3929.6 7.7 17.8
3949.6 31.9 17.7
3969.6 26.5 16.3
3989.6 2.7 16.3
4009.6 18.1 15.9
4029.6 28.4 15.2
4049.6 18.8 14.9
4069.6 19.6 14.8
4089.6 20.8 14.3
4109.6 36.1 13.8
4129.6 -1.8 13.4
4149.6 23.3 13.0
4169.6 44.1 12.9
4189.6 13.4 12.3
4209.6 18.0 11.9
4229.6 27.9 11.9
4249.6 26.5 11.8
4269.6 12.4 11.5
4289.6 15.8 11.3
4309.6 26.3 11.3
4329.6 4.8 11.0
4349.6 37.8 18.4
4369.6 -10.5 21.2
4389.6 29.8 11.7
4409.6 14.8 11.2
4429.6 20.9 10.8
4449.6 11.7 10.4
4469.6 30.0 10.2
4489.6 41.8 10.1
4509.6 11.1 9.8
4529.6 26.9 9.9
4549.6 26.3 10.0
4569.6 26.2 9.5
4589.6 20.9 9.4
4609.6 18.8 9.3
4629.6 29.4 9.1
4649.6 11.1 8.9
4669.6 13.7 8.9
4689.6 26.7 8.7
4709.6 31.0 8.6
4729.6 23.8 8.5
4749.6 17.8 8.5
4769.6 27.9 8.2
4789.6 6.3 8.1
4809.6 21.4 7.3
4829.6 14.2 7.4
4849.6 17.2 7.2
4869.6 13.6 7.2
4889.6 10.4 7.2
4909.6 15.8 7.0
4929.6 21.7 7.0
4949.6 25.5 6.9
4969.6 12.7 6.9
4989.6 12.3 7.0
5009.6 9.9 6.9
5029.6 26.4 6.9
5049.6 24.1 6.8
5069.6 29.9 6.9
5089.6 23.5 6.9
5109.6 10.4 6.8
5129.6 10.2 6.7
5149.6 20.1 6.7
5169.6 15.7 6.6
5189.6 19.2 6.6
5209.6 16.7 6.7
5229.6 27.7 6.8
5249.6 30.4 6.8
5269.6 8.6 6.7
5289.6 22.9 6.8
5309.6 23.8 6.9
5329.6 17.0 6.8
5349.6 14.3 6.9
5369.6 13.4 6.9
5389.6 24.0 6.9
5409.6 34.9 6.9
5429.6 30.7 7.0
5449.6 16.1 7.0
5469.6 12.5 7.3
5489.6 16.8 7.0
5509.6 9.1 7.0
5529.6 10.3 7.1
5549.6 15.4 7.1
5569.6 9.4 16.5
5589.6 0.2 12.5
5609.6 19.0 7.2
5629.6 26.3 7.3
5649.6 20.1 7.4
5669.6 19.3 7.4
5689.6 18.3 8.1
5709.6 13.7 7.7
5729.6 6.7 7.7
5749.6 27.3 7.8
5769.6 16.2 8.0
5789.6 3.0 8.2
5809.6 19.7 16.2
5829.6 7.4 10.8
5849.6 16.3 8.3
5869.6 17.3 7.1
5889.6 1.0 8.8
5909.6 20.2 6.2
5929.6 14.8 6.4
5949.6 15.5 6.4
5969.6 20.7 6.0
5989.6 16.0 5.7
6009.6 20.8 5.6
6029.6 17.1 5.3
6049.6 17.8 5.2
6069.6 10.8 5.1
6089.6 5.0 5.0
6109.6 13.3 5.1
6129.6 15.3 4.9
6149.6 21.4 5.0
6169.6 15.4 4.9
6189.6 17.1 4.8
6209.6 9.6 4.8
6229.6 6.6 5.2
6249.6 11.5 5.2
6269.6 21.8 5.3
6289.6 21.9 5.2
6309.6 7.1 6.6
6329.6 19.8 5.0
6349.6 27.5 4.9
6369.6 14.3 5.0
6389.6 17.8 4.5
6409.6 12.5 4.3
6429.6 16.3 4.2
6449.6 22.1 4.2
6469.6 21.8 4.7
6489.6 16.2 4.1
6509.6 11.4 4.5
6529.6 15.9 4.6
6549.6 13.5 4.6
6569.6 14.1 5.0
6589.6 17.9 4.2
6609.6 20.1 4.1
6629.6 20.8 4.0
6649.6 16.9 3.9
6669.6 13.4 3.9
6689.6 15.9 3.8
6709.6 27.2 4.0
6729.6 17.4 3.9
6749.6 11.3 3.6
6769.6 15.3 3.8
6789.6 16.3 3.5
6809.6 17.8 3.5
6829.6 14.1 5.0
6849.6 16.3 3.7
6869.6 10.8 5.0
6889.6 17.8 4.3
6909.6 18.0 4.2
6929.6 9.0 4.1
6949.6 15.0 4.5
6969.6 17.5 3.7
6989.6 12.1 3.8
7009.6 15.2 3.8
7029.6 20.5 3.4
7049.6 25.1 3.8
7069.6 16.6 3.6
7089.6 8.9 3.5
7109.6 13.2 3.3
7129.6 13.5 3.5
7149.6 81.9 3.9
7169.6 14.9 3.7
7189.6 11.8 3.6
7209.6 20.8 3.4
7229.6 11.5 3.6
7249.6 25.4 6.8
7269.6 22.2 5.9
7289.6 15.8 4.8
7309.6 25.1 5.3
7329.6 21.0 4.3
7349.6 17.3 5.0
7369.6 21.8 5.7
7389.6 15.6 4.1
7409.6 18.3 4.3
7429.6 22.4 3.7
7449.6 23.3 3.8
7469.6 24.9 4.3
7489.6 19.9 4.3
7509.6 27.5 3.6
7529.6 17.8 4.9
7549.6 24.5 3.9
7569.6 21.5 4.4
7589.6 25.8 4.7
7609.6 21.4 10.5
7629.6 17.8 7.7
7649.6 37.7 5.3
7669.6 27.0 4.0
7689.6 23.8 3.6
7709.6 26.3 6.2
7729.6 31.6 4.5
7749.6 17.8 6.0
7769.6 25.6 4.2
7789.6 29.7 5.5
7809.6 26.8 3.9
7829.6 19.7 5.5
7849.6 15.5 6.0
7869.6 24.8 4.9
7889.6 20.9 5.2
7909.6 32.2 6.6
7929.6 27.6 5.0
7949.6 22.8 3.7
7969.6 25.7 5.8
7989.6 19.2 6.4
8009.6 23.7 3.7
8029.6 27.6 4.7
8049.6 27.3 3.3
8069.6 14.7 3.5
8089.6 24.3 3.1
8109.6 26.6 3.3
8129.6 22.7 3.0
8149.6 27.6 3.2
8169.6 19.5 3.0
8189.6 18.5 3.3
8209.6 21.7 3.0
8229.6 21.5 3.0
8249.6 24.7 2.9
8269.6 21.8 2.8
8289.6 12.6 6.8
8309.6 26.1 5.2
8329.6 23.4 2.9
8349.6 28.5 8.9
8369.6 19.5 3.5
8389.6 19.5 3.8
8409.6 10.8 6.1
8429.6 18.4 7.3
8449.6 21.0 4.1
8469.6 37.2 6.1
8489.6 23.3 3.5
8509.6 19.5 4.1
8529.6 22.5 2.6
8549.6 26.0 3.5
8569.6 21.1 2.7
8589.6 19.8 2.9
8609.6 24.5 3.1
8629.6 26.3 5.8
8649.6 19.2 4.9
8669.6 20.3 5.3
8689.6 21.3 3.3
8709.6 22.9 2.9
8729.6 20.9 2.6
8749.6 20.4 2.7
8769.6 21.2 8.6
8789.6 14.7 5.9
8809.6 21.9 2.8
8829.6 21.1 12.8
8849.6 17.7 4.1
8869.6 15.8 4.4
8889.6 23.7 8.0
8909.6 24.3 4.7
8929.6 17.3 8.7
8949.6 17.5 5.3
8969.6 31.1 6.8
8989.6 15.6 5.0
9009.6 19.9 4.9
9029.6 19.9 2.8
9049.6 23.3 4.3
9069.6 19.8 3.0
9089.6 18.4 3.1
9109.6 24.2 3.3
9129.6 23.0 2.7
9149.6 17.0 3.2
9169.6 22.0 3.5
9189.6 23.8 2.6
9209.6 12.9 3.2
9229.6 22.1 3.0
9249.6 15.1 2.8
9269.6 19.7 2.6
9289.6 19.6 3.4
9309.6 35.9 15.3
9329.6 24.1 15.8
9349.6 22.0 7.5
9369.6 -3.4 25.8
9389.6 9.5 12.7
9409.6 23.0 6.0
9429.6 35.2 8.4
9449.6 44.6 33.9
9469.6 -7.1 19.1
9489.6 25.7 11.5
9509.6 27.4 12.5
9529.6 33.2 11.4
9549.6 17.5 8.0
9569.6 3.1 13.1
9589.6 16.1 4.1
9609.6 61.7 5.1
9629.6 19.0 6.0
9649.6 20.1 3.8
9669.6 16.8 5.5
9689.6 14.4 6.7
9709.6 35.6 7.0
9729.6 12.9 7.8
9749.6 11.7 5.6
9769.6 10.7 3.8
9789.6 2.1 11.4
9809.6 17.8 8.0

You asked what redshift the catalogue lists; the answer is 0.92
